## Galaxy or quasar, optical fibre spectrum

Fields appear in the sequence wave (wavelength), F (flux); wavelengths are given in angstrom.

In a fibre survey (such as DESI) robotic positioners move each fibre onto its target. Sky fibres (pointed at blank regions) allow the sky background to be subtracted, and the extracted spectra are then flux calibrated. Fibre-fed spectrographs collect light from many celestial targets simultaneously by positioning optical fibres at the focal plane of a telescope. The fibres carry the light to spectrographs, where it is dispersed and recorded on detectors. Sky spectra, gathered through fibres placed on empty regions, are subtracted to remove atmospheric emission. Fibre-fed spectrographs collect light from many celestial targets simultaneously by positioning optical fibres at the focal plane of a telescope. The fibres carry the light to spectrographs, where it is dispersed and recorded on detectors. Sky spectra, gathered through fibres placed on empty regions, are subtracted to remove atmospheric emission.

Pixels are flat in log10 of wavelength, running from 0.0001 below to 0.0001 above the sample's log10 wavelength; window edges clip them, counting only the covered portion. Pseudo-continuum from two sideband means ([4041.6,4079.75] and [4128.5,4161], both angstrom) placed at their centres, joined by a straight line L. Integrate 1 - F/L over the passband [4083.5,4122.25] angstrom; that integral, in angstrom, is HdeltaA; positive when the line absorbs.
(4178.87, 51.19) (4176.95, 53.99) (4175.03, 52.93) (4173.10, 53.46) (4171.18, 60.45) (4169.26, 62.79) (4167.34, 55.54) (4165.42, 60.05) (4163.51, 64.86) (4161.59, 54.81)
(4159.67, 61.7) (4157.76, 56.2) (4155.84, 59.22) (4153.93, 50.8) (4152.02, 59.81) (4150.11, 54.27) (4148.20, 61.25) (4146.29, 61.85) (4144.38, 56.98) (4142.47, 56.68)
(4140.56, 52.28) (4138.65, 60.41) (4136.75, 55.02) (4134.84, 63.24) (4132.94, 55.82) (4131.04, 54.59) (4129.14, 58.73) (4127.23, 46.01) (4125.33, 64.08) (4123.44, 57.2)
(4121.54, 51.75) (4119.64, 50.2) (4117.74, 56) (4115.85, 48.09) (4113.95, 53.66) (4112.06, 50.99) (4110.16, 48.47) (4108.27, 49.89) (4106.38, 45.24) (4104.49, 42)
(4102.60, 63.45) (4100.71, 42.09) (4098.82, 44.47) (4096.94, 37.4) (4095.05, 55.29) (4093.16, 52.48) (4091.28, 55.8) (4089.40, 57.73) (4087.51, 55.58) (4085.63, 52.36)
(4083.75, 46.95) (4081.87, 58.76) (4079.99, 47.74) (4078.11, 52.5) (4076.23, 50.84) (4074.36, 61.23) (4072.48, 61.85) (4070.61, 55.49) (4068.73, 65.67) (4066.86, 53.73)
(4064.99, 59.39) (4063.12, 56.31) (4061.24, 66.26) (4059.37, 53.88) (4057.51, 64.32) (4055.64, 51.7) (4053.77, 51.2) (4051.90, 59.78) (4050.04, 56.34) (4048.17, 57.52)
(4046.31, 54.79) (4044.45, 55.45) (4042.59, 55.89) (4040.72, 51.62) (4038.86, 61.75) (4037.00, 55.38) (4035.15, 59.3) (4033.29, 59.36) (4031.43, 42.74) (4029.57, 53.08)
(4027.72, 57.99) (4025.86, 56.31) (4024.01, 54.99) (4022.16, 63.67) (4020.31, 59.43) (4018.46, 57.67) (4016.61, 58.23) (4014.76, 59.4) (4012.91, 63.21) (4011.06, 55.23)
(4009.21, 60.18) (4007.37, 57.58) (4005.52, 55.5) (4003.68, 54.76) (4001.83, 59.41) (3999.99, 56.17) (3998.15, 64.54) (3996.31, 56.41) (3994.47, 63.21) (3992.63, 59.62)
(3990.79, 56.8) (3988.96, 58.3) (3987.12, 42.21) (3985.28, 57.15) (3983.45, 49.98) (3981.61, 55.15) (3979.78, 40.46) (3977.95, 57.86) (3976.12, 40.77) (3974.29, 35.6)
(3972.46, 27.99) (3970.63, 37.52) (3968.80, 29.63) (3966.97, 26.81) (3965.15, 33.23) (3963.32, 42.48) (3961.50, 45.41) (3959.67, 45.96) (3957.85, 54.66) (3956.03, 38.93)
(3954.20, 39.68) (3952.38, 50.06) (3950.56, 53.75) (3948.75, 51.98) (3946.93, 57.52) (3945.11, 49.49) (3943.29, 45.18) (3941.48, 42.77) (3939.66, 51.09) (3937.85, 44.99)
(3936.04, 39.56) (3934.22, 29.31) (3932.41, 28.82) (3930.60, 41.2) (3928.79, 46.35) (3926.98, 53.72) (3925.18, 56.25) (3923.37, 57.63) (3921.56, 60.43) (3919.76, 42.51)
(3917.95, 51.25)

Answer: 4.6 angstrom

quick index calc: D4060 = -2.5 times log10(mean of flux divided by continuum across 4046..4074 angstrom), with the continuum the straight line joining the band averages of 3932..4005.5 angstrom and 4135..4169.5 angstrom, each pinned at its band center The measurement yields -0.107 mag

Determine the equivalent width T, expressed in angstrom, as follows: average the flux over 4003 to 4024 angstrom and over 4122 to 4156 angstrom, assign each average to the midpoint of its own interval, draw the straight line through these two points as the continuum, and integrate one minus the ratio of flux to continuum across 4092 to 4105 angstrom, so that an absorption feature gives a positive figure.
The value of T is 2.0 angstrom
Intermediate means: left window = 58.5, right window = 57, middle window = 48.5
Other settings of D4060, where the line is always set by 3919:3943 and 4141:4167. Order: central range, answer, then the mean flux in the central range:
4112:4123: 0.08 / 52.1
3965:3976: 0.43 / 32.4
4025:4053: -0.08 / 55.8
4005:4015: -0.17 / 58.5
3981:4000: -0.15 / 56.3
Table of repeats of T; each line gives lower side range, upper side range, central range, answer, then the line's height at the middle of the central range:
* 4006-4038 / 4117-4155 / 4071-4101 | 2.3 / 56.8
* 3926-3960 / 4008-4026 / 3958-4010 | 4.1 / 53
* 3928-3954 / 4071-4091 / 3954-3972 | 2.8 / 46.5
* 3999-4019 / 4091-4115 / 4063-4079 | -1.6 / 52.1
